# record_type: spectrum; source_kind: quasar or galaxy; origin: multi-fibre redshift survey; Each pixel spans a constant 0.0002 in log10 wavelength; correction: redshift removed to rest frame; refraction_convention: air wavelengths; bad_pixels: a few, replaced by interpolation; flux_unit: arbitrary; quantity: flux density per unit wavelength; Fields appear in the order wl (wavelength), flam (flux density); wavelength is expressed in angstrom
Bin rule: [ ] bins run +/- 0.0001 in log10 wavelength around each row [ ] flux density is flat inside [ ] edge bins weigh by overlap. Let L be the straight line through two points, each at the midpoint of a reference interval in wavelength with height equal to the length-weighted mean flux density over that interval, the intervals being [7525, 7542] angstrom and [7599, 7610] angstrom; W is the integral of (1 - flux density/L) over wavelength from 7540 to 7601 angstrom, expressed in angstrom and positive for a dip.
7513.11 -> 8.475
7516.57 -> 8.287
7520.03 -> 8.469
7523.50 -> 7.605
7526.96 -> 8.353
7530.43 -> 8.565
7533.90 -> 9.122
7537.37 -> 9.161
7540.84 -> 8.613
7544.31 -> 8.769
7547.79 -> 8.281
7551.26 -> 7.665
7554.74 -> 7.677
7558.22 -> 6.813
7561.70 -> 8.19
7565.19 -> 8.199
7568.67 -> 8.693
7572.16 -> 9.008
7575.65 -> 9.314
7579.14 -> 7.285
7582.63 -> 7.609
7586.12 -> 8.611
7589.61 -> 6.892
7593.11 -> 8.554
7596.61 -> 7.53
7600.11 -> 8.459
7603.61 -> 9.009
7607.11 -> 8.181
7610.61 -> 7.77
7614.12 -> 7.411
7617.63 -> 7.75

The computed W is 3.6 angstrom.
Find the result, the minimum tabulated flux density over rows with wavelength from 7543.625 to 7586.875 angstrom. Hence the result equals 6.813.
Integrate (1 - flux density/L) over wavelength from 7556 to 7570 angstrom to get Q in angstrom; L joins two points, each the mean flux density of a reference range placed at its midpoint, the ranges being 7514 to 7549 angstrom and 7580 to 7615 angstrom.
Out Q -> 0.6 angstrom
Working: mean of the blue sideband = 8.52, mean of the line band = 7.94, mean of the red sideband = 8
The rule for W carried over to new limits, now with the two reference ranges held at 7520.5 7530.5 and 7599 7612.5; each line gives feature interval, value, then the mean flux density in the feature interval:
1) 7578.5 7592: 1.0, 7.67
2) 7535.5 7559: 0.0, 8.2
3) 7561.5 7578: -0.8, 8.67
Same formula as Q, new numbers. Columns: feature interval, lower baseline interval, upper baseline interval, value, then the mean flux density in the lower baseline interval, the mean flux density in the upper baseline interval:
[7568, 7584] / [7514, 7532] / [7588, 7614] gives -0.6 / 8.26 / 8.02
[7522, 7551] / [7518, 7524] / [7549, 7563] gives -2.3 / 8.13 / 7.6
